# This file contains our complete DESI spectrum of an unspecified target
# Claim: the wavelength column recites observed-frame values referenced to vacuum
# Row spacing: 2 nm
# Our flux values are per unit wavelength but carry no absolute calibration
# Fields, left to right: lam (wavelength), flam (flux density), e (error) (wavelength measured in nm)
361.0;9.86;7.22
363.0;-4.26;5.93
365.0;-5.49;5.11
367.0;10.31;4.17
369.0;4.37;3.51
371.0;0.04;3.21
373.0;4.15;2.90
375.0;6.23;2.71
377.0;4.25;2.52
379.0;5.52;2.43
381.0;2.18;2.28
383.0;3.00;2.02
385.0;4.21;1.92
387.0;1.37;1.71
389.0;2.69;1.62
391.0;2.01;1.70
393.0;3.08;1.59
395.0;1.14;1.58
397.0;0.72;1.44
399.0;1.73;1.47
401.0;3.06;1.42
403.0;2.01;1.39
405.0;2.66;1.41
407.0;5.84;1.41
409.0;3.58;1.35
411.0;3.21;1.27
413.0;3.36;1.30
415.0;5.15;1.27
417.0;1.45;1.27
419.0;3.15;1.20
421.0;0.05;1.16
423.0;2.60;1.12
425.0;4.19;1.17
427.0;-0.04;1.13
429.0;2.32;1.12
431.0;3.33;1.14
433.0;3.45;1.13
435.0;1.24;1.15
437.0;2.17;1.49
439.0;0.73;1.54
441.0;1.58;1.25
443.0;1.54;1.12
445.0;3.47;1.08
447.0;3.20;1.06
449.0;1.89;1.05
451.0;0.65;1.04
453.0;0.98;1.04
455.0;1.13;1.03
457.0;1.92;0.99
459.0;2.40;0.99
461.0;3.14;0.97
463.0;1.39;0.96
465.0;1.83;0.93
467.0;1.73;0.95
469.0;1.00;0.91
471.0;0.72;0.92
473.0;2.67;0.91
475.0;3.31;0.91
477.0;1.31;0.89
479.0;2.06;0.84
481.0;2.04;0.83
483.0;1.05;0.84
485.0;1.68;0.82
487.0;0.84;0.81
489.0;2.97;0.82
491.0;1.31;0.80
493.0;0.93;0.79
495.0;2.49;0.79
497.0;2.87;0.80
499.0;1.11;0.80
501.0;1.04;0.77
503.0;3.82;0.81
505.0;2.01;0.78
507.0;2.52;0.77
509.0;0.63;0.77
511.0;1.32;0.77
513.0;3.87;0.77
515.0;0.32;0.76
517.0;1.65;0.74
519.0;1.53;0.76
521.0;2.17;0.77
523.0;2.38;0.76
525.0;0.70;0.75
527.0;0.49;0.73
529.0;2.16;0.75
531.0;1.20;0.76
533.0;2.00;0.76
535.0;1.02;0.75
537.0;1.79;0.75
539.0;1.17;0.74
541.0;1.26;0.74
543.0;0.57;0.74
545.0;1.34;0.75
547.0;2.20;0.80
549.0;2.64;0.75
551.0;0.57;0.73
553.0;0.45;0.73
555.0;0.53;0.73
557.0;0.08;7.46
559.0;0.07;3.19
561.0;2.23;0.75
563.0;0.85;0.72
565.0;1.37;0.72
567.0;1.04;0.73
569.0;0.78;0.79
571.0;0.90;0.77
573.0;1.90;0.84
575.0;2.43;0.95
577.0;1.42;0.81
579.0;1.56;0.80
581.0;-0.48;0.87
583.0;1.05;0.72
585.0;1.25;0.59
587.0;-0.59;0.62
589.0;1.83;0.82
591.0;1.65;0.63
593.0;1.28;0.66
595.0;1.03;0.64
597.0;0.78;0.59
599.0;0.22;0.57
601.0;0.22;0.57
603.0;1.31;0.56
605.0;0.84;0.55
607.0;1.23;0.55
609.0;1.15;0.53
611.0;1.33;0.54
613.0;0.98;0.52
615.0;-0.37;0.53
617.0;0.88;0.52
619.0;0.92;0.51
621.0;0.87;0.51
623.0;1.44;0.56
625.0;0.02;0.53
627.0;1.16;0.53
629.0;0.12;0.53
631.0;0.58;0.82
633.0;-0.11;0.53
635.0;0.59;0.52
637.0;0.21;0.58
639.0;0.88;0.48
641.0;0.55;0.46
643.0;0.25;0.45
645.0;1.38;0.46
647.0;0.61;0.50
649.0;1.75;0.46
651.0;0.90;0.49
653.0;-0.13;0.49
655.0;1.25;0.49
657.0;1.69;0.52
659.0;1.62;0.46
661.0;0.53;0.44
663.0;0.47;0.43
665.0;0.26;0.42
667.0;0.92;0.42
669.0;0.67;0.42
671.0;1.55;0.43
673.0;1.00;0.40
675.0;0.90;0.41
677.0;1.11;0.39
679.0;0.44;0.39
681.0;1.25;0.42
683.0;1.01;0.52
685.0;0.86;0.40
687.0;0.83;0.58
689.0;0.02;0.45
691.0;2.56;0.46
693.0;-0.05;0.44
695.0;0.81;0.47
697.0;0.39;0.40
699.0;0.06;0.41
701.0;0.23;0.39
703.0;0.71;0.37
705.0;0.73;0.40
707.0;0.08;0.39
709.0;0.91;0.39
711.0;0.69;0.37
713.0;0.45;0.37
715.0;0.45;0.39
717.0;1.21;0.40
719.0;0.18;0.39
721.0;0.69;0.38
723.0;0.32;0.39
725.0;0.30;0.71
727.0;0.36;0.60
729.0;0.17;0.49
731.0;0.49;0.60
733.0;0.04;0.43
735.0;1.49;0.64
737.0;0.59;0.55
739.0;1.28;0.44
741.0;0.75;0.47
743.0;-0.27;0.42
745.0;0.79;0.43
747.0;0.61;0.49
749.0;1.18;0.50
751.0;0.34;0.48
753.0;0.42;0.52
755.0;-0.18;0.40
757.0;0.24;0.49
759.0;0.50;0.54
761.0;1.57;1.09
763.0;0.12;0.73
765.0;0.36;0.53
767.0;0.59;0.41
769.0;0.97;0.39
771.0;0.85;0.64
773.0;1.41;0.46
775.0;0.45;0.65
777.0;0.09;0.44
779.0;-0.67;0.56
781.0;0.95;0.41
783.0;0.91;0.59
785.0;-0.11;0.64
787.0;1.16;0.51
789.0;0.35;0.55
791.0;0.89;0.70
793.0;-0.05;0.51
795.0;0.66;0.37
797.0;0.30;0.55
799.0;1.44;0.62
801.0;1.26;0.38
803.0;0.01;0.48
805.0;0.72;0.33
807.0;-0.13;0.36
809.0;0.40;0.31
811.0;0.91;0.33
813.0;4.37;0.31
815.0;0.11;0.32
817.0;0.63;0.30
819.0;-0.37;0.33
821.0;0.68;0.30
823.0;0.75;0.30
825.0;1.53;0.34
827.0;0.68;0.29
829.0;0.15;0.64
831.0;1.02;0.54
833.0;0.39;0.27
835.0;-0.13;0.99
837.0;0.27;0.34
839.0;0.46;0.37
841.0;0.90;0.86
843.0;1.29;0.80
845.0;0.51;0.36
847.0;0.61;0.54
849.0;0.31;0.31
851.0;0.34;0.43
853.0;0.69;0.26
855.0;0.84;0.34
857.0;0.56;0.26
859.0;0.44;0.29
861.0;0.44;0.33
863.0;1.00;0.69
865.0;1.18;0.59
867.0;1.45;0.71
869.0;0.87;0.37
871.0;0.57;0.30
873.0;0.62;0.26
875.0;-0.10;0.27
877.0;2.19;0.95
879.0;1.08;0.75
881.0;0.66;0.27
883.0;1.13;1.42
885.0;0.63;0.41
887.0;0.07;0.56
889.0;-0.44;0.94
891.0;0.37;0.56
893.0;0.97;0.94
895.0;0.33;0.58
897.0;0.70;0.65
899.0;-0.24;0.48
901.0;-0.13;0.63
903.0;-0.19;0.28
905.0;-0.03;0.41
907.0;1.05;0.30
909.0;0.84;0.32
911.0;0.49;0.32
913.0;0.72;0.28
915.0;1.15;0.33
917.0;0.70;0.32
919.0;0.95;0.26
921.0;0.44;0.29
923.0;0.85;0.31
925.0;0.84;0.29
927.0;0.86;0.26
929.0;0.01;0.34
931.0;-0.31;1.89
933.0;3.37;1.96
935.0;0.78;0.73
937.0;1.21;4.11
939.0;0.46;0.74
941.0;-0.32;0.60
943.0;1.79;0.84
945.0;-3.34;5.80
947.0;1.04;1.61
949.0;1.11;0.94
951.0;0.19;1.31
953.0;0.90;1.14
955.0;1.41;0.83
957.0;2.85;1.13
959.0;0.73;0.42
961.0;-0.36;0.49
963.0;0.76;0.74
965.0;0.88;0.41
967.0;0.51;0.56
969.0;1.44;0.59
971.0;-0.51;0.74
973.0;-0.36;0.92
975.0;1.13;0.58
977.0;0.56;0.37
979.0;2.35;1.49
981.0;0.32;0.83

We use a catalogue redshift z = 1.180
